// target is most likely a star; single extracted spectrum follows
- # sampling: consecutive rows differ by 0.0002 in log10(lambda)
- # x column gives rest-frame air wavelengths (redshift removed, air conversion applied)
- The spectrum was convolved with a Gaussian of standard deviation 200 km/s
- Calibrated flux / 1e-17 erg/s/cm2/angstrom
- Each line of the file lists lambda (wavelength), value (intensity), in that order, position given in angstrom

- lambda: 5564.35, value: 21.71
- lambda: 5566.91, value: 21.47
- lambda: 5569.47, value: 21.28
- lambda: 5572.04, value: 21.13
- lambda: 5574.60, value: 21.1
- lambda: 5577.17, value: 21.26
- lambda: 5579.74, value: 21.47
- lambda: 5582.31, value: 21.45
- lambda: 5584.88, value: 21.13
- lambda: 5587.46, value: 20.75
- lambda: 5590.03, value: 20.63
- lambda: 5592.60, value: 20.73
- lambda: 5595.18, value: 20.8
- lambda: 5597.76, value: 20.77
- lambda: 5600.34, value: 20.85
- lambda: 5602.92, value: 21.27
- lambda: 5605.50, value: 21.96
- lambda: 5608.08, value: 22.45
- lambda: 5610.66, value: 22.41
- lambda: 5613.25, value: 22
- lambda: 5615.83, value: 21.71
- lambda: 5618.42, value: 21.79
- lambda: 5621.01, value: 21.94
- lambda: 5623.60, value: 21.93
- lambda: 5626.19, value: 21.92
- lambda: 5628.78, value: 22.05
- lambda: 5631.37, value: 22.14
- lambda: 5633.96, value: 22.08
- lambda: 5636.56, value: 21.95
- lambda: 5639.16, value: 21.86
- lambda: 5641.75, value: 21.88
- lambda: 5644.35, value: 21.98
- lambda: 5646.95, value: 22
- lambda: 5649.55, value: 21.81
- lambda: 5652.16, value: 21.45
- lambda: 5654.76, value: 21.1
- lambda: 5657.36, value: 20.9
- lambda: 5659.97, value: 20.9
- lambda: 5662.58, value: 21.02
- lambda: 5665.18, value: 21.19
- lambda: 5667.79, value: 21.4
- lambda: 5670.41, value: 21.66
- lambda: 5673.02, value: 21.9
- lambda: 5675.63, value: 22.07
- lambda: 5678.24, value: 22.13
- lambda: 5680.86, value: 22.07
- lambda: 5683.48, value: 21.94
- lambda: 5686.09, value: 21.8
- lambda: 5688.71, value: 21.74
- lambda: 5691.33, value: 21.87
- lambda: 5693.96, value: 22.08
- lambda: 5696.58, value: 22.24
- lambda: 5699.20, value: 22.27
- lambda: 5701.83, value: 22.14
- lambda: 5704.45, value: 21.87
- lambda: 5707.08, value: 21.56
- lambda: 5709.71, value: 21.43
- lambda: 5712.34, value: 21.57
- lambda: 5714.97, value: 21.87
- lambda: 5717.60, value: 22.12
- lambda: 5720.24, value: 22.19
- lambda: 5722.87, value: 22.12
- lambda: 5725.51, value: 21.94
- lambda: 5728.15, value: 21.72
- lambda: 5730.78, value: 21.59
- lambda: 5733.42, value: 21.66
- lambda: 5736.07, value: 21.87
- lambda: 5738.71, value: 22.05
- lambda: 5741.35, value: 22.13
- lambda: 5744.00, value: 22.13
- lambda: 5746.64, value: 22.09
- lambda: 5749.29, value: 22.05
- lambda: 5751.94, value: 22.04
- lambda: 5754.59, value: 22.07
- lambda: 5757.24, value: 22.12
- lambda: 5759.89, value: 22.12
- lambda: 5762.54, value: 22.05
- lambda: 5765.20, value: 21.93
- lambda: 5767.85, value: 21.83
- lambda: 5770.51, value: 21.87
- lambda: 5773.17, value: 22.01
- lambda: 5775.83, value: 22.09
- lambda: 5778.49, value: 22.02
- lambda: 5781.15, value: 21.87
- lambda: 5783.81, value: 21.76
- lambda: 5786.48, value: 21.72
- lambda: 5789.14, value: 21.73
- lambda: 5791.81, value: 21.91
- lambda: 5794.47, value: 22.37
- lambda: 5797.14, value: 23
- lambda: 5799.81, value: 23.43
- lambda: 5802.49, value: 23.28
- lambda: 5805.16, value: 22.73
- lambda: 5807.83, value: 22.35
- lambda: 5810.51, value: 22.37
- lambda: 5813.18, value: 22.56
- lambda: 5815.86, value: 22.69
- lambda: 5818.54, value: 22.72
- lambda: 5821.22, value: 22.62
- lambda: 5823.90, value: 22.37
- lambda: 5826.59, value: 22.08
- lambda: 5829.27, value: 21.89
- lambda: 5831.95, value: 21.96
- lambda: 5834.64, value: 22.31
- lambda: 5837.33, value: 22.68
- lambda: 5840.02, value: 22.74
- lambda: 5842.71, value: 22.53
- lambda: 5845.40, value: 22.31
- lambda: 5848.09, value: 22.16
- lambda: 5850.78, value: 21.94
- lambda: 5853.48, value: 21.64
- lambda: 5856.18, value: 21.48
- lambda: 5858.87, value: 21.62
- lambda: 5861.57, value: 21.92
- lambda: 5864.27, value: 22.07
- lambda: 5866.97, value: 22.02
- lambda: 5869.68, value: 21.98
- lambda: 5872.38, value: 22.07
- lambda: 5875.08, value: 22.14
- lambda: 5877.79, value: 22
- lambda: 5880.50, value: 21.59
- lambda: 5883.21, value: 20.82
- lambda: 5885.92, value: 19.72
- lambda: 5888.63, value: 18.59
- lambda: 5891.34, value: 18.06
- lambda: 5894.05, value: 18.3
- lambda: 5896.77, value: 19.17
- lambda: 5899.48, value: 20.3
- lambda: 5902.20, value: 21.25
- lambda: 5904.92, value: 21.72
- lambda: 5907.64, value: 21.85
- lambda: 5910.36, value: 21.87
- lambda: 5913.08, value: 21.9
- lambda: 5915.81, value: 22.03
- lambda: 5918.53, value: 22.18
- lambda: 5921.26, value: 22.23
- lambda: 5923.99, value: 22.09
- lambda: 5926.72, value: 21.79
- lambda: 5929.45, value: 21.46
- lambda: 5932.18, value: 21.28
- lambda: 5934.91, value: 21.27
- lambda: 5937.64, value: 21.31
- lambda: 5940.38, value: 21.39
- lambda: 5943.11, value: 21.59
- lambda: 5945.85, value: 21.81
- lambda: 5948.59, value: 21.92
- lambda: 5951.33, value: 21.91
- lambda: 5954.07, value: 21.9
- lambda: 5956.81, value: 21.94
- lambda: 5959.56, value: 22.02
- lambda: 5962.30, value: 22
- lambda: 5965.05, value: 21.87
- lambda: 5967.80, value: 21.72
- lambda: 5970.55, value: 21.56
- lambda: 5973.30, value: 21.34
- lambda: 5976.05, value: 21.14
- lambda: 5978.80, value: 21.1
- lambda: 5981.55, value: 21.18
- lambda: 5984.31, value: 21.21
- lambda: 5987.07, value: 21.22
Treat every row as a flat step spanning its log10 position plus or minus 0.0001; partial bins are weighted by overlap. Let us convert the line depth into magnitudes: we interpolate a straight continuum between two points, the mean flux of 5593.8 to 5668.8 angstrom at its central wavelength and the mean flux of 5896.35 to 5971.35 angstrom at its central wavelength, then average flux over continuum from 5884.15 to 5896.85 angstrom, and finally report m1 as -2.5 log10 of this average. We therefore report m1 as 0.15 mag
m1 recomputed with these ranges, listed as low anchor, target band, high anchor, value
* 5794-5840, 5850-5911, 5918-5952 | 0.054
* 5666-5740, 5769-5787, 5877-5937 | -0.018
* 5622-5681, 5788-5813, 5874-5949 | -0.060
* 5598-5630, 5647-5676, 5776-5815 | 0.028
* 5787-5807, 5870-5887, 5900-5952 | 0.029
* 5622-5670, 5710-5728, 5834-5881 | -0.006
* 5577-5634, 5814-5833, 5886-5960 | -0.052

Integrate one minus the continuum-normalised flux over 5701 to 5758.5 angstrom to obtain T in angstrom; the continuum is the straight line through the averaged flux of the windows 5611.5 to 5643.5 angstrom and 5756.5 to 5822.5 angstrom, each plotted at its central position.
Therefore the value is 0.62 angstrom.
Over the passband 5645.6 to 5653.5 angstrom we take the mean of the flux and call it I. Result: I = 21.7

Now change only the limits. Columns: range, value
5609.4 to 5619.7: 22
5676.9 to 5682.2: 22.1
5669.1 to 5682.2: 22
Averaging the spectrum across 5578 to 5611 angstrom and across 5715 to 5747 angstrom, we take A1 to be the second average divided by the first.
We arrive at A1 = 1.03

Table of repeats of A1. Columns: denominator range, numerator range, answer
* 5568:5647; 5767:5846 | 1.04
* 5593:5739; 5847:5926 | 0.98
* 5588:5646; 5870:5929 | 0.97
